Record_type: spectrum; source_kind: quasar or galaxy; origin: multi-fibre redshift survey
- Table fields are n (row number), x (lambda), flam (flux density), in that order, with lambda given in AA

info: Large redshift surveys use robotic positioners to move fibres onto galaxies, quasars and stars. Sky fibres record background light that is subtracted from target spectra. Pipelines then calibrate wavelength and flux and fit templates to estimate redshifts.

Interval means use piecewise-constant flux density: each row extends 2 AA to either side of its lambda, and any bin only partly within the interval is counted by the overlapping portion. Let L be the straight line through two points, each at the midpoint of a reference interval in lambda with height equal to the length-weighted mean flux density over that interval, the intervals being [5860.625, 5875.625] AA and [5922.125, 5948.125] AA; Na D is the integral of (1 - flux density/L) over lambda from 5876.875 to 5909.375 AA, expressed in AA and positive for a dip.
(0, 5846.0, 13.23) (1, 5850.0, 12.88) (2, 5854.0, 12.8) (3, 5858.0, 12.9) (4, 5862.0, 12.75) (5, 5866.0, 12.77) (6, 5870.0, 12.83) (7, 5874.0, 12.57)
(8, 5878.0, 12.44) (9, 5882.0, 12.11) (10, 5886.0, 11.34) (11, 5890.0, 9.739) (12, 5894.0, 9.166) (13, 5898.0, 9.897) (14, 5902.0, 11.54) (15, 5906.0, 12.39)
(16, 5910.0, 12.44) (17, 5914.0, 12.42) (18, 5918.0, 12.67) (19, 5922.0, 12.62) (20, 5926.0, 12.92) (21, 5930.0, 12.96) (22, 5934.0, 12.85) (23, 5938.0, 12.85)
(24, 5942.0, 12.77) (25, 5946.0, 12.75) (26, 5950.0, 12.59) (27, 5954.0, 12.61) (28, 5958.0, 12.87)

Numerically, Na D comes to 4.25 AA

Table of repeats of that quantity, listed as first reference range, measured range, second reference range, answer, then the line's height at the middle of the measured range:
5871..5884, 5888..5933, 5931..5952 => 3.1 AA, 12.6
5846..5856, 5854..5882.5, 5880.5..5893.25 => -1.8 AA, 11.9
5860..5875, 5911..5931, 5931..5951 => 0.1 AA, 12.8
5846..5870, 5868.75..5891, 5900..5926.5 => 1.4 AA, 12.7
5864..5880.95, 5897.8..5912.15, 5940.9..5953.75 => 1.0 AA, 12.6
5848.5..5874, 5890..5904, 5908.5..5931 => 2.8 AA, 12.7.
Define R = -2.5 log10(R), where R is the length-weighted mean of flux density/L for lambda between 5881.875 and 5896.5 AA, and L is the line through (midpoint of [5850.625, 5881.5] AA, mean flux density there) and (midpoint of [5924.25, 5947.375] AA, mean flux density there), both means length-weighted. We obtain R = 0.22 mag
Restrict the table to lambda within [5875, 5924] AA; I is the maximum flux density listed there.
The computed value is 12.67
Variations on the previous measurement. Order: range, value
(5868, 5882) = 12.83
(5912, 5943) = 12.96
